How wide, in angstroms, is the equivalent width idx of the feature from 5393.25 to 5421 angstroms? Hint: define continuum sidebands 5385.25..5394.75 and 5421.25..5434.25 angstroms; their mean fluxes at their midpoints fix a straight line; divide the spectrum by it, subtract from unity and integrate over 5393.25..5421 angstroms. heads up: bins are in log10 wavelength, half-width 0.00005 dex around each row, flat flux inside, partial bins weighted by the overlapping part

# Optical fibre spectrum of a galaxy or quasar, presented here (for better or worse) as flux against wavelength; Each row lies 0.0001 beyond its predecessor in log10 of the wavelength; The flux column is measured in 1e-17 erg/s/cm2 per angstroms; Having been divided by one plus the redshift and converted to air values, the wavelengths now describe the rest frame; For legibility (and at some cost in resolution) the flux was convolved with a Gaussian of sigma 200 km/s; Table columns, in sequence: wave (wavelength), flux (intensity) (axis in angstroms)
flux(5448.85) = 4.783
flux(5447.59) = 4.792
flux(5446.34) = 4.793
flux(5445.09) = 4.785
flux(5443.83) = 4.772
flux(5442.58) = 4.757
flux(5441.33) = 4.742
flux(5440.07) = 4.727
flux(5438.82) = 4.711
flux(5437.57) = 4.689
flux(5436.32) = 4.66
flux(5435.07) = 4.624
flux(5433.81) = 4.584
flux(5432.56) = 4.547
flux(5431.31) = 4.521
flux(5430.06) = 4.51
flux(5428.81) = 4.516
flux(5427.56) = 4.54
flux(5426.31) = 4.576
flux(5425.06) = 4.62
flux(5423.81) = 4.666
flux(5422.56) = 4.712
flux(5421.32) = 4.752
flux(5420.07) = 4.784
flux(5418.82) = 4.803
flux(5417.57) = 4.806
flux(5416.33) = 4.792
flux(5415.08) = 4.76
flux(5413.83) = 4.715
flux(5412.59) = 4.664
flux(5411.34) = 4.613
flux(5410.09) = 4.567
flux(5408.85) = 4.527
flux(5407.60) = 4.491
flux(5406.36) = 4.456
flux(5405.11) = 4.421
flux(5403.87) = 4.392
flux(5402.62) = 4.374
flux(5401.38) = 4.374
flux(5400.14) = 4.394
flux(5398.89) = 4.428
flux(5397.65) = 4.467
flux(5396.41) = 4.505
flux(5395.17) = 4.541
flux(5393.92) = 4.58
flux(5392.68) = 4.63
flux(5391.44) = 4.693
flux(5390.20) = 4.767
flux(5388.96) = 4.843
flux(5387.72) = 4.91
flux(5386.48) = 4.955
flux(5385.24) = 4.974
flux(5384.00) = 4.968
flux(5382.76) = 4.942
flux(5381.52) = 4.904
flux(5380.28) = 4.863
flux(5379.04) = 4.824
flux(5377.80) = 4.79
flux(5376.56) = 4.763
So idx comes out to 0.7 angstroms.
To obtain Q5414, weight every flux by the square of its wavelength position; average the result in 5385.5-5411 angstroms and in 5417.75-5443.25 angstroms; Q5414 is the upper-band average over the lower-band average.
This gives 1.03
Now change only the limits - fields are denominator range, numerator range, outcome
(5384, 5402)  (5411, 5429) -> 1.02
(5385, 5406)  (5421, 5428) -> 1.02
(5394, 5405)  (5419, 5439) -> 1.05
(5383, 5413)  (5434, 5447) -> 1.04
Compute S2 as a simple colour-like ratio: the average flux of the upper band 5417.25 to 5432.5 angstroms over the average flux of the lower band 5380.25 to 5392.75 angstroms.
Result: 0.95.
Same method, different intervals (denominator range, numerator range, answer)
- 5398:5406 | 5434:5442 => 1.06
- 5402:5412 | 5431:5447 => 1.05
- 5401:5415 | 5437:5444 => 1.05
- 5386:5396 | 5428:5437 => 0.96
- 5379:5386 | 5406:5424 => 0.95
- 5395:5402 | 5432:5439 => 1.04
